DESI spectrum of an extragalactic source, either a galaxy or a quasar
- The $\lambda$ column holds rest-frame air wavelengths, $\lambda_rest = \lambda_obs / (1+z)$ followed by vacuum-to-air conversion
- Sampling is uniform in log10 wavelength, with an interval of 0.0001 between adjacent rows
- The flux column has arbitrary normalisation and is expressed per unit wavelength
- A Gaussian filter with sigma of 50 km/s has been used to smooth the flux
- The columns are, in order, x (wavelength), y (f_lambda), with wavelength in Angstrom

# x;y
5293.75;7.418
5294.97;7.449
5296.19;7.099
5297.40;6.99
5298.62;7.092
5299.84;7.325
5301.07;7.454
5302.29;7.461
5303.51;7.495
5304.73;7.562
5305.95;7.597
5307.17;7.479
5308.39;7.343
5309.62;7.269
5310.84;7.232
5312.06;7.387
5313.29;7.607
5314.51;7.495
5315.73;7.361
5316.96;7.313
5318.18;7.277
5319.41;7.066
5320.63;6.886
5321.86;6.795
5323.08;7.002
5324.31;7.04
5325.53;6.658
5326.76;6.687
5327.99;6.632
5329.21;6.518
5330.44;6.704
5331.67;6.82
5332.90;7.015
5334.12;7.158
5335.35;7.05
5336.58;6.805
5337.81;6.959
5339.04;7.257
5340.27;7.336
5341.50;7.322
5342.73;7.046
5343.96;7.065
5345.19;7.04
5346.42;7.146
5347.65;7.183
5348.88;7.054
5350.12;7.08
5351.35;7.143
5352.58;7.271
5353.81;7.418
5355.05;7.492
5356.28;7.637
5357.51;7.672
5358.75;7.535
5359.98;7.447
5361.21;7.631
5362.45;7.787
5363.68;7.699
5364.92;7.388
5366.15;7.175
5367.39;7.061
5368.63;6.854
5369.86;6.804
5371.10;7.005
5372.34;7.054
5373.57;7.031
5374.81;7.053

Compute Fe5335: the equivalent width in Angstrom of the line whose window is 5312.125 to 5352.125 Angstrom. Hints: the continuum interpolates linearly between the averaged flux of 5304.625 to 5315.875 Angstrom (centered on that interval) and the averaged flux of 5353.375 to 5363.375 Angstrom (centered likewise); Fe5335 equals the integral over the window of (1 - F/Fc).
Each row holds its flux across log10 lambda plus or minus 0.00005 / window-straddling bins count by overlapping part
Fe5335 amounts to 2.39 Angstrom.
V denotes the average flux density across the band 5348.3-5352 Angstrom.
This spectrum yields 7.09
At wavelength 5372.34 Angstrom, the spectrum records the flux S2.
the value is 7.054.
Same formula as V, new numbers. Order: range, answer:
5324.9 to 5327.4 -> 6.67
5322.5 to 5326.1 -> 6.91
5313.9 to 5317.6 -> 7.4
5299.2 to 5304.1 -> 7.42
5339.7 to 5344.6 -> 7.19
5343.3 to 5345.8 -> 7.06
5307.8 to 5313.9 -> 7.36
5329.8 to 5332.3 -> 6.74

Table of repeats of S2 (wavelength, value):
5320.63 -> 6.886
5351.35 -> 7.143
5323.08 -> 7.002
